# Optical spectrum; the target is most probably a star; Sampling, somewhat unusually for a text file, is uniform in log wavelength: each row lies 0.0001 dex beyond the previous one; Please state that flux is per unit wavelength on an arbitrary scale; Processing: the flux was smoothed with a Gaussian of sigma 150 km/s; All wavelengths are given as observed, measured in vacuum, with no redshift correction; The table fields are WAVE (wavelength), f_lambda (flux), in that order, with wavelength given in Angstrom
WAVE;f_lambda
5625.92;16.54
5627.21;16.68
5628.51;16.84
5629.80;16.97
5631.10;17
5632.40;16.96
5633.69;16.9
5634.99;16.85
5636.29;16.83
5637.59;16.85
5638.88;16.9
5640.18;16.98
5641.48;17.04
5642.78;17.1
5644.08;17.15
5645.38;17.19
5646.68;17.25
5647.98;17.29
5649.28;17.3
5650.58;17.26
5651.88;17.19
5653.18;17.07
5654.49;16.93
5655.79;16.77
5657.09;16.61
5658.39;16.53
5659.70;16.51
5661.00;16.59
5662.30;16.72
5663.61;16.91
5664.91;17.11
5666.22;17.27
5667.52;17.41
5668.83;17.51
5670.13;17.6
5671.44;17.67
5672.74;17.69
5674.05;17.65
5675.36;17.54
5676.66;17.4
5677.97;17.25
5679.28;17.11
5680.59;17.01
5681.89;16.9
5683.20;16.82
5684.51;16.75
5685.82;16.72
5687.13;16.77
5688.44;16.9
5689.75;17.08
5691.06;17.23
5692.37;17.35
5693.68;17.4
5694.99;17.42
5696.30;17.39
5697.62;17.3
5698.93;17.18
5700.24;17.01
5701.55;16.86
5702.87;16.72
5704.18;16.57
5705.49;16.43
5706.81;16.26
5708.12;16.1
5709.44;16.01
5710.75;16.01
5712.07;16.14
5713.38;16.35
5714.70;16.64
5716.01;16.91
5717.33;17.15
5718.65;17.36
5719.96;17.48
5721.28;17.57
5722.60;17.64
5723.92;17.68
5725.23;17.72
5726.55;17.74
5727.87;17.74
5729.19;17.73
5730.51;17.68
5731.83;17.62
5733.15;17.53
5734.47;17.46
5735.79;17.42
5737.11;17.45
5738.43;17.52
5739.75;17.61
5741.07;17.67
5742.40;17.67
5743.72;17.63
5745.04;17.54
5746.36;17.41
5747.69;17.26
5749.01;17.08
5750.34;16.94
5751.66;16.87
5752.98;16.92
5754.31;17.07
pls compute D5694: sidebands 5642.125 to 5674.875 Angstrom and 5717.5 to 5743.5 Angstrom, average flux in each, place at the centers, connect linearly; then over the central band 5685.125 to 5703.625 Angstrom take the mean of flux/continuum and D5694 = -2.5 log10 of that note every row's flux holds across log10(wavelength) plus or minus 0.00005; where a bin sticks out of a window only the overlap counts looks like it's 0.02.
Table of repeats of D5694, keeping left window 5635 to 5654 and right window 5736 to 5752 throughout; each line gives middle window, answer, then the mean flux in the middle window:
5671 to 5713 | 0.02 mag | 17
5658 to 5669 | 0.01 mag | 16.9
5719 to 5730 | -0.02 mag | 17.7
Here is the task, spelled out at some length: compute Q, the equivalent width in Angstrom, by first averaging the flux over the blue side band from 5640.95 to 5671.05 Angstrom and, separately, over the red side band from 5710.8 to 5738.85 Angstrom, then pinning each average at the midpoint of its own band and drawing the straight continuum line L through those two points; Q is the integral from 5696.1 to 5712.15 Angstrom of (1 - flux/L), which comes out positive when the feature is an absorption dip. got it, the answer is 0.6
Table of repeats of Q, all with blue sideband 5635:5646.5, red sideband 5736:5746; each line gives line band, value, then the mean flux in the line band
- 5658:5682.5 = -0.01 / 17.2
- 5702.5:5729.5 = 0.77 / 16.9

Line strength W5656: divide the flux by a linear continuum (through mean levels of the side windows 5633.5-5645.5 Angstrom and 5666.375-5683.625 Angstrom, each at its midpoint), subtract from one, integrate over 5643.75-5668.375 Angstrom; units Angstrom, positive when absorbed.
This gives 0.2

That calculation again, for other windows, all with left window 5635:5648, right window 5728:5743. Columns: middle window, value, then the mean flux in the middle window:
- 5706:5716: 0.67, 16.3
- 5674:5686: 0.11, 17.1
